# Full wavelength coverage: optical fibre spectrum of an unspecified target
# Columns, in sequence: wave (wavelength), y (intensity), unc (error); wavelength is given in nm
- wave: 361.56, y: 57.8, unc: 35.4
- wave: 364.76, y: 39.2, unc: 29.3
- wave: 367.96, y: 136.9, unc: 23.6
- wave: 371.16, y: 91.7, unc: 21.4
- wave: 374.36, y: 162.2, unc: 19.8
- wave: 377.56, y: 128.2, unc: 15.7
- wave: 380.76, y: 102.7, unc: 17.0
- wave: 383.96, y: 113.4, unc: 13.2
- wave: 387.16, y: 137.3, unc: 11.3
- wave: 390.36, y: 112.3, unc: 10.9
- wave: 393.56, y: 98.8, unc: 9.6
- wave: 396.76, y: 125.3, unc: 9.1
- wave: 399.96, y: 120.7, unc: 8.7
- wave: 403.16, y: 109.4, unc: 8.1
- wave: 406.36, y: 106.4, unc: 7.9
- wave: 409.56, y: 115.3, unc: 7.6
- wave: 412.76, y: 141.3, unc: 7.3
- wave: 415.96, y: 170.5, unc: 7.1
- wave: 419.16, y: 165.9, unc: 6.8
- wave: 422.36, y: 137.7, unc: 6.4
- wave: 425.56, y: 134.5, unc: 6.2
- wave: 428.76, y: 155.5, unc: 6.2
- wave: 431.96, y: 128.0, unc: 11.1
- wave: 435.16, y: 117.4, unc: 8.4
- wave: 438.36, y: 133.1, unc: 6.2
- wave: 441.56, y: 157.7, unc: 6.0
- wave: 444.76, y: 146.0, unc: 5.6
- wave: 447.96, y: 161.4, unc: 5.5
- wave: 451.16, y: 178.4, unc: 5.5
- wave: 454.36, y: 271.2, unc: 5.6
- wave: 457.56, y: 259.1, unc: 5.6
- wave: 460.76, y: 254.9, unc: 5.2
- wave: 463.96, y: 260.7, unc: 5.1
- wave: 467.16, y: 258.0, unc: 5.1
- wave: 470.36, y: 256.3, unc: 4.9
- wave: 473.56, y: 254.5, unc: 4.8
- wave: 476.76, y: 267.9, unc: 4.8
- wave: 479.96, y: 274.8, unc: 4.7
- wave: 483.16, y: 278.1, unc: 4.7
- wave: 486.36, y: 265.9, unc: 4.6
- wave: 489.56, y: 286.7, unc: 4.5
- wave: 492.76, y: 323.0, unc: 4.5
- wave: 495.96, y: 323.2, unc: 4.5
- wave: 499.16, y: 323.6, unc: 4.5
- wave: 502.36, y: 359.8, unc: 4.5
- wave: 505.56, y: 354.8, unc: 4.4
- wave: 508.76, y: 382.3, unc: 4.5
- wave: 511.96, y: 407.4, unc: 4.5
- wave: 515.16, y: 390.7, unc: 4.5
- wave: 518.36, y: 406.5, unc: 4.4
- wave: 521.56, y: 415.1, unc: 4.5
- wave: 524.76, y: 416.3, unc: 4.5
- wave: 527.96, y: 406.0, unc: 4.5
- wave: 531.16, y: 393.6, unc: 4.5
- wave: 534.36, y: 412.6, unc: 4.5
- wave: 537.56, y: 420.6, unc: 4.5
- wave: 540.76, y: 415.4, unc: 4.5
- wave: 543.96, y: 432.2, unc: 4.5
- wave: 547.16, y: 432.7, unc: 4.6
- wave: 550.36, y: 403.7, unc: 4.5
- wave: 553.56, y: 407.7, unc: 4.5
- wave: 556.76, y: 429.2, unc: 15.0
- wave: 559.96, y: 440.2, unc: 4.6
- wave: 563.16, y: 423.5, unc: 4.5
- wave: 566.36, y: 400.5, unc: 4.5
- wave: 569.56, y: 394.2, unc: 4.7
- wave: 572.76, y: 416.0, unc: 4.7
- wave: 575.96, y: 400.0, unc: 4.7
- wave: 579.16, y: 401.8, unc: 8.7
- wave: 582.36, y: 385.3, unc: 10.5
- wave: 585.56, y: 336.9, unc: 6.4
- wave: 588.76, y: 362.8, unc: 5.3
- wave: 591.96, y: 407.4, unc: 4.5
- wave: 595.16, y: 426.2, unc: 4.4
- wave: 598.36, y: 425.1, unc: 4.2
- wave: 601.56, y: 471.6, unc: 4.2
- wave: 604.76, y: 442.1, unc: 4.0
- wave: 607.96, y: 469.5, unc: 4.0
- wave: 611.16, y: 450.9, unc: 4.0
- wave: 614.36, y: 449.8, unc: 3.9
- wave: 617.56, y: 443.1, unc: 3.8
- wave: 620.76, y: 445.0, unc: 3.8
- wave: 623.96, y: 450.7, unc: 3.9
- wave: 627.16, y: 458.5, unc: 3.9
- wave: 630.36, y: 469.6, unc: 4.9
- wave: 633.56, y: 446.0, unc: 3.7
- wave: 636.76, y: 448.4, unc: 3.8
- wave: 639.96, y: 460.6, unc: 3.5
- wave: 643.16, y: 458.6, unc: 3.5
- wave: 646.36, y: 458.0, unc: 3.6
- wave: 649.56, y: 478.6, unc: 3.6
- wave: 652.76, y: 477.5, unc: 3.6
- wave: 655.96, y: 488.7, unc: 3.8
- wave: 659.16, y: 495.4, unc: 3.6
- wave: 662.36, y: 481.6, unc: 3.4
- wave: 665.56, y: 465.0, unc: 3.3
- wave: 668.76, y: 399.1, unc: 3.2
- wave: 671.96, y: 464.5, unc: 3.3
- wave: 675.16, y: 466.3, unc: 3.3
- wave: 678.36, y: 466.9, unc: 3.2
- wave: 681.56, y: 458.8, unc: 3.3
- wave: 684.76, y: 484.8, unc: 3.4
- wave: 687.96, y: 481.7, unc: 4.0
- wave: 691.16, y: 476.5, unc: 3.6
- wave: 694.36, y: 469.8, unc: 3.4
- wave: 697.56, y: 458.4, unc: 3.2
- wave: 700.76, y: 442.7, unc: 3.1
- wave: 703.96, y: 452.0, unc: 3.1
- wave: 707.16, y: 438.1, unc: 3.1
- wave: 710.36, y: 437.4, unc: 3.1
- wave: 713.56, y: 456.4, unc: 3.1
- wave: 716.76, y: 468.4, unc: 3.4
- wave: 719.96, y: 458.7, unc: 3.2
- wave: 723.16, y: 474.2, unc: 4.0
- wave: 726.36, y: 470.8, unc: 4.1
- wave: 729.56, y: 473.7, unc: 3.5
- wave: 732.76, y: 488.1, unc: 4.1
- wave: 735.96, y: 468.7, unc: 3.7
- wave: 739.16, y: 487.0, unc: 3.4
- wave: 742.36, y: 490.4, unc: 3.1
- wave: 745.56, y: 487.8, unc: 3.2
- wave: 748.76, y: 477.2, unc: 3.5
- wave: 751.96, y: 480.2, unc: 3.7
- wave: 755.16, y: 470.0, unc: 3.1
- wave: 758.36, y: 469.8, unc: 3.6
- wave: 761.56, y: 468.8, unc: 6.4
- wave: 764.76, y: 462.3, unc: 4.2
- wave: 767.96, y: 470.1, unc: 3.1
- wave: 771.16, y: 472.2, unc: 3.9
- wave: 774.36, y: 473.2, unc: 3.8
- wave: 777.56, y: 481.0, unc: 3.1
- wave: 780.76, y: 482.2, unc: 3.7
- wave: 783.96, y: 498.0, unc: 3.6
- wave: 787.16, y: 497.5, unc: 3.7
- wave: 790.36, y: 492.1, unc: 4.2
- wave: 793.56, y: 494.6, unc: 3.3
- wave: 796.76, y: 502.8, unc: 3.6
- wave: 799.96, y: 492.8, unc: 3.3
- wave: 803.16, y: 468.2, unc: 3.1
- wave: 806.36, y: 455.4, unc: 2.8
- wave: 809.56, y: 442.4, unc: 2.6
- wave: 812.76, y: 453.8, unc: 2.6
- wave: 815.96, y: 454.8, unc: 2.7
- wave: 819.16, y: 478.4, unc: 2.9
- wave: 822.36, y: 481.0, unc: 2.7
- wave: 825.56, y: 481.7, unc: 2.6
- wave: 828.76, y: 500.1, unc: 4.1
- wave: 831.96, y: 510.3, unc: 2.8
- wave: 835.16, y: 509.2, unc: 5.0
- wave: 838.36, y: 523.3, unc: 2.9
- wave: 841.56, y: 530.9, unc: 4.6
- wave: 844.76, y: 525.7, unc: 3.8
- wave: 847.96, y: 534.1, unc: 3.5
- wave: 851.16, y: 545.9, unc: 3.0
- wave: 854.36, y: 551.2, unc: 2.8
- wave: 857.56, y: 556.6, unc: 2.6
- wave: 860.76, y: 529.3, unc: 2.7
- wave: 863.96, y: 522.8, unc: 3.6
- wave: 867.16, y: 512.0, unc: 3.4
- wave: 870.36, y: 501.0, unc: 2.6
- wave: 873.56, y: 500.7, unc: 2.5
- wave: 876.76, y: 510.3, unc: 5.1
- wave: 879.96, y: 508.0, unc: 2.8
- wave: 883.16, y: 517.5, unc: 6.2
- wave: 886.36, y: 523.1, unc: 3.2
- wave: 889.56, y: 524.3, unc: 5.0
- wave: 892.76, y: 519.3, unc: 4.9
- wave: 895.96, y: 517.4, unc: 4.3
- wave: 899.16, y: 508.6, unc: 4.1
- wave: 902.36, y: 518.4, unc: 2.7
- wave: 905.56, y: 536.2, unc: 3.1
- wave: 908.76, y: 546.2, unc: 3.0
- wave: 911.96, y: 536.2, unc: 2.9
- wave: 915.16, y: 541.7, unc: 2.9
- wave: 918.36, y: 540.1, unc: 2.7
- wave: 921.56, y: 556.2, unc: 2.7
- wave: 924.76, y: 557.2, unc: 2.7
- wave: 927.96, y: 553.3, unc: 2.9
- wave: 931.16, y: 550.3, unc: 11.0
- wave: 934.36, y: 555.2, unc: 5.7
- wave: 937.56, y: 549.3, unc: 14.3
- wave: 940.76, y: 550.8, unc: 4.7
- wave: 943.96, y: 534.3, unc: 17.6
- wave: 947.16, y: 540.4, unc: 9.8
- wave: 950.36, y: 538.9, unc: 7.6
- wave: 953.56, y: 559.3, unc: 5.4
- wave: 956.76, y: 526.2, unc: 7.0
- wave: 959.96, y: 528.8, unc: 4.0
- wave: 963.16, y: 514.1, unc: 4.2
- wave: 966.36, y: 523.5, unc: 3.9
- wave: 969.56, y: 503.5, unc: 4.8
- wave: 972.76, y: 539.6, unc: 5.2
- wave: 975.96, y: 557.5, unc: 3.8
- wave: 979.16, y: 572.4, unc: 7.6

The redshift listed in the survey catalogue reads 0.13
